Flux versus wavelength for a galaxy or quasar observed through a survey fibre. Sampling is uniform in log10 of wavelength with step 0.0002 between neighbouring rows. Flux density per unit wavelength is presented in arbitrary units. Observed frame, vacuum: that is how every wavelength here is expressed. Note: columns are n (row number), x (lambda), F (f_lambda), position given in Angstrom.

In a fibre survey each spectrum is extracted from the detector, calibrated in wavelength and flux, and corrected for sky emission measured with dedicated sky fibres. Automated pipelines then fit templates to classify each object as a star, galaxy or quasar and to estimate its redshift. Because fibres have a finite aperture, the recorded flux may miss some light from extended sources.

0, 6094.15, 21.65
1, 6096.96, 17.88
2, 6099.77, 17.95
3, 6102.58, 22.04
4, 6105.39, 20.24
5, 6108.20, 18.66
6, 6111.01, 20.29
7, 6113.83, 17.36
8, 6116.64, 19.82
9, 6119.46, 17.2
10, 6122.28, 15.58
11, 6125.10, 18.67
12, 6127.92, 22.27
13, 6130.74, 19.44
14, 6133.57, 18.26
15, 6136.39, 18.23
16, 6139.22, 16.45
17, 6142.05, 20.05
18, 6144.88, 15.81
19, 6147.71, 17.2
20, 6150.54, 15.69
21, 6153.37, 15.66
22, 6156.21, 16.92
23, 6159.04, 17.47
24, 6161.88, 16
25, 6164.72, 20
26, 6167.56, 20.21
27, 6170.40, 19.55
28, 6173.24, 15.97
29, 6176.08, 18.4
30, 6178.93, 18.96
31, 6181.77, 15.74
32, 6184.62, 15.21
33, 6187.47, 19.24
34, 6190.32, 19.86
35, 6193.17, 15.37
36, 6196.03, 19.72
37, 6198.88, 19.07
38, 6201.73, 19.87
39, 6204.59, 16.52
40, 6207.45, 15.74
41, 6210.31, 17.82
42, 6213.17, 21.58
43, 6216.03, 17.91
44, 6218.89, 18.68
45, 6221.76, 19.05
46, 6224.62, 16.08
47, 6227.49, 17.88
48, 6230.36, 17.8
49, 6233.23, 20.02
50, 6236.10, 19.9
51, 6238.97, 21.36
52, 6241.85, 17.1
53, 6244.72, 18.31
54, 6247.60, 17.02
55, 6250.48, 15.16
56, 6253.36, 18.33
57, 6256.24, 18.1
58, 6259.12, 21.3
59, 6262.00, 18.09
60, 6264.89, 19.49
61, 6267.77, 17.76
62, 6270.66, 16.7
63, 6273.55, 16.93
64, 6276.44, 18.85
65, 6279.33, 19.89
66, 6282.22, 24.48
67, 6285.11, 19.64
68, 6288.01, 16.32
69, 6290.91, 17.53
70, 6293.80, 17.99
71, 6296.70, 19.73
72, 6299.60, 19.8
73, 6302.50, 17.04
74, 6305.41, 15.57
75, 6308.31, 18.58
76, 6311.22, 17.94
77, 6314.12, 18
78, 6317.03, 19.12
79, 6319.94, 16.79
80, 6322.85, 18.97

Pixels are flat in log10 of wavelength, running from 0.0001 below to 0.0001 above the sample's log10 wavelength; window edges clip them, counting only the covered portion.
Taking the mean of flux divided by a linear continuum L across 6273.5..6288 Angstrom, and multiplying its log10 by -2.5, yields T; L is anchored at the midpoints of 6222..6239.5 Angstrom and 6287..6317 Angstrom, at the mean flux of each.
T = -0.10 mag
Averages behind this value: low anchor 18.7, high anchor 17.9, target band 19.9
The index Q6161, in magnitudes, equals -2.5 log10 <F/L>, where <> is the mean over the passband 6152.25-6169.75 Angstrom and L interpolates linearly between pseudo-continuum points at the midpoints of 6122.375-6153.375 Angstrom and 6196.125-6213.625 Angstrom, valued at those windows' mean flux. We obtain 0.02 mag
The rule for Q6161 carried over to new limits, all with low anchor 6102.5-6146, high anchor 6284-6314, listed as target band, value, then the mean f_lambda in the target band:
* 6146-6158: 0.14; 16.4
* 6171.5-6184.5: 0.08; 17.1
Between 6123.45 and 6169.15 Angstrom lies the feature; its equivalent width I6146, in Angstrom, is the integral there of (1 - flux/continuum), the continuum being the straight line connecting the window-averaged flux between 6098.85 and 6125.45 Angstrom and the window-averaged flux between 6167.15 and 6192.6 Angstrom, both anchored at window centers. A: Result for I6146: 0.9 Angstrom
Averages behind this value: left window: 18.8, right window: 18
